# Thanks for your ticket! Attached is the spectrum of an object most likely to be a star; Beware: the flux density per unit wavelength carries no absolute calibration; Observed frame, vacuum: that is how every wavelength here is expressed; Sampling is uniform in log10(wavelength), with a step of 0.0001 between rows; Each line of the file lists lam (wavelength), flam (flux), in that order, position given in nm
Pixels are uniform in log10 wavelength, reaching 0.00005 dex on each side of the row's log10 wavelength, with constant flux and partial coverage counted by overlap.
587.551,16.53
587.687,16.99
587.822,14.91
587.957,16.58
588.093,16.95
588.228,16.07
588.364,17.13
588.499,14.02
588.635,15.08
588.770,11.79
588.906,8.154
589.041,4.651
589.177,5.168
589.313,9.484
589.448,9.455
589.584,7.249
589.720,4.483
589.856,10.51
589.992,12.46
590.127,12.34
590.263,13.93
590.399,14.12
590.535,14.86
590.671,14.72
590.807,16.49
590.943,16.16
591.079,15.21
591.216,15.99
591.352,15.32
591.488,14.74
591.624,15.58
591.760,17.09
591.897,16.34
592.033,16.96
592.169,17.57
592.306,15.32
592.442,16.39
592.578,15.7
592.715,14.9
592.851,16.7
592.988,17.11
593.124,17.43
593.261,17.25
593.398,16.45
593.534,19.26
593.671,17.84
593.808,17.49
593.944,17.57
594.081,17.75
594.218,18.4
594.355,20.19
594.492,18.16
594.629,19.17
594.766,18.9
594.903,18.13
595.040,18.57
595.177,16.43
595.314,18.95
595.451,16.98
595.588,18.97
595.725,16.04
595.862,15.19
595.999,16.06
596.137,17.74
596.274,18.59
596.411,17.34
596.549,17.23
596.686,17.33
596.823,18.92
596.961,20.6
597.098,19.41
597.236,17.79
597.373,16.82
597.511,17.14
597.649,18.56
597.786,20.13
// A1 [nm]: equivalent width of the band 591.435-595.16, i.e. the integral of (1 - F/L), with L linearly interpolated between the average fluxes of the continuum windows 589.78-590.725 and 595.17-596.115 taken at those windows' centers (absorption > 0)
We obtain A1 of -0.47 nm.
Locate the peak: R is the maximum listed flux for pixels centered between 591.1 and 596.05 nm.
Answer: 20.19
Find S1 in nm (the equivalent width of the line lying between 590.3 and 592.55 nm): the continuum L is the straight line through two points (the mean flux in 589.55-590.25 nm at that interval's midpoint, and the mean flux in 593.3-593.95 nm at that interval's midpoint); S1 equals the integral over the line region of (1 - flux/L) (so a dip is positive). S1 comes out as -0.48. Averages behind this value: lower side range 9.87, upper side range 17.7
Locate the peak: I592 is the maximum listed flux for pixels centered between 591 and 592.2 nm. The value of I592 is 17.57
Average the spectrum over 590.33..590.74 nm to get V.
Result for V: 14.6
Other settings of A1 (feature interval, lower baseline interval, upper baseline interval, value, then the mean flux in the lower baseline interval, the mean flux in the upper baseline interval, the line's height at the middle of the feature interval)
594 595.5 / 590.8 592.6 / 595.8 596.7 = -0.14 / 16.1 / 17.1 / 16.7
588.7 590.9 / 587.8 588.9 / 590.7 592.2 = 0.68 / 14.9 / 16.1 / 15.5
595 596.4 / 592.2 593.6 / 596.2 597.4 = 0.04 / 16.7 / 18.3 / 17.8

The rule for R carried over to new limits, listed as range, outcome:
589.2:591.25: 16.49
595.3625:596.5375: 18.97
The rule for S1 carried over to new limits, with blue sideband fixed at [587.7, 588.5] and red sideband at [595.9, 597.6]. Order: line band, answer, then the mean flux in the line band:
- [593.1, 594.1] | -0.02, 17.6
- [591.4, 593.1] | 0.08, 16.2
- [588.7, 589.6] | 0.46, 8.06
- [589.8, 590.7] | 0.18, 13.3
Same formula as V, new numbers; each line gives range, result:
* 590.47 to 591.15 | 15.5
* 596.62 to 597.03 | 19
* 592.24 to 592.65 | 15.8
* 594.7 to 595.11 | 18.5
